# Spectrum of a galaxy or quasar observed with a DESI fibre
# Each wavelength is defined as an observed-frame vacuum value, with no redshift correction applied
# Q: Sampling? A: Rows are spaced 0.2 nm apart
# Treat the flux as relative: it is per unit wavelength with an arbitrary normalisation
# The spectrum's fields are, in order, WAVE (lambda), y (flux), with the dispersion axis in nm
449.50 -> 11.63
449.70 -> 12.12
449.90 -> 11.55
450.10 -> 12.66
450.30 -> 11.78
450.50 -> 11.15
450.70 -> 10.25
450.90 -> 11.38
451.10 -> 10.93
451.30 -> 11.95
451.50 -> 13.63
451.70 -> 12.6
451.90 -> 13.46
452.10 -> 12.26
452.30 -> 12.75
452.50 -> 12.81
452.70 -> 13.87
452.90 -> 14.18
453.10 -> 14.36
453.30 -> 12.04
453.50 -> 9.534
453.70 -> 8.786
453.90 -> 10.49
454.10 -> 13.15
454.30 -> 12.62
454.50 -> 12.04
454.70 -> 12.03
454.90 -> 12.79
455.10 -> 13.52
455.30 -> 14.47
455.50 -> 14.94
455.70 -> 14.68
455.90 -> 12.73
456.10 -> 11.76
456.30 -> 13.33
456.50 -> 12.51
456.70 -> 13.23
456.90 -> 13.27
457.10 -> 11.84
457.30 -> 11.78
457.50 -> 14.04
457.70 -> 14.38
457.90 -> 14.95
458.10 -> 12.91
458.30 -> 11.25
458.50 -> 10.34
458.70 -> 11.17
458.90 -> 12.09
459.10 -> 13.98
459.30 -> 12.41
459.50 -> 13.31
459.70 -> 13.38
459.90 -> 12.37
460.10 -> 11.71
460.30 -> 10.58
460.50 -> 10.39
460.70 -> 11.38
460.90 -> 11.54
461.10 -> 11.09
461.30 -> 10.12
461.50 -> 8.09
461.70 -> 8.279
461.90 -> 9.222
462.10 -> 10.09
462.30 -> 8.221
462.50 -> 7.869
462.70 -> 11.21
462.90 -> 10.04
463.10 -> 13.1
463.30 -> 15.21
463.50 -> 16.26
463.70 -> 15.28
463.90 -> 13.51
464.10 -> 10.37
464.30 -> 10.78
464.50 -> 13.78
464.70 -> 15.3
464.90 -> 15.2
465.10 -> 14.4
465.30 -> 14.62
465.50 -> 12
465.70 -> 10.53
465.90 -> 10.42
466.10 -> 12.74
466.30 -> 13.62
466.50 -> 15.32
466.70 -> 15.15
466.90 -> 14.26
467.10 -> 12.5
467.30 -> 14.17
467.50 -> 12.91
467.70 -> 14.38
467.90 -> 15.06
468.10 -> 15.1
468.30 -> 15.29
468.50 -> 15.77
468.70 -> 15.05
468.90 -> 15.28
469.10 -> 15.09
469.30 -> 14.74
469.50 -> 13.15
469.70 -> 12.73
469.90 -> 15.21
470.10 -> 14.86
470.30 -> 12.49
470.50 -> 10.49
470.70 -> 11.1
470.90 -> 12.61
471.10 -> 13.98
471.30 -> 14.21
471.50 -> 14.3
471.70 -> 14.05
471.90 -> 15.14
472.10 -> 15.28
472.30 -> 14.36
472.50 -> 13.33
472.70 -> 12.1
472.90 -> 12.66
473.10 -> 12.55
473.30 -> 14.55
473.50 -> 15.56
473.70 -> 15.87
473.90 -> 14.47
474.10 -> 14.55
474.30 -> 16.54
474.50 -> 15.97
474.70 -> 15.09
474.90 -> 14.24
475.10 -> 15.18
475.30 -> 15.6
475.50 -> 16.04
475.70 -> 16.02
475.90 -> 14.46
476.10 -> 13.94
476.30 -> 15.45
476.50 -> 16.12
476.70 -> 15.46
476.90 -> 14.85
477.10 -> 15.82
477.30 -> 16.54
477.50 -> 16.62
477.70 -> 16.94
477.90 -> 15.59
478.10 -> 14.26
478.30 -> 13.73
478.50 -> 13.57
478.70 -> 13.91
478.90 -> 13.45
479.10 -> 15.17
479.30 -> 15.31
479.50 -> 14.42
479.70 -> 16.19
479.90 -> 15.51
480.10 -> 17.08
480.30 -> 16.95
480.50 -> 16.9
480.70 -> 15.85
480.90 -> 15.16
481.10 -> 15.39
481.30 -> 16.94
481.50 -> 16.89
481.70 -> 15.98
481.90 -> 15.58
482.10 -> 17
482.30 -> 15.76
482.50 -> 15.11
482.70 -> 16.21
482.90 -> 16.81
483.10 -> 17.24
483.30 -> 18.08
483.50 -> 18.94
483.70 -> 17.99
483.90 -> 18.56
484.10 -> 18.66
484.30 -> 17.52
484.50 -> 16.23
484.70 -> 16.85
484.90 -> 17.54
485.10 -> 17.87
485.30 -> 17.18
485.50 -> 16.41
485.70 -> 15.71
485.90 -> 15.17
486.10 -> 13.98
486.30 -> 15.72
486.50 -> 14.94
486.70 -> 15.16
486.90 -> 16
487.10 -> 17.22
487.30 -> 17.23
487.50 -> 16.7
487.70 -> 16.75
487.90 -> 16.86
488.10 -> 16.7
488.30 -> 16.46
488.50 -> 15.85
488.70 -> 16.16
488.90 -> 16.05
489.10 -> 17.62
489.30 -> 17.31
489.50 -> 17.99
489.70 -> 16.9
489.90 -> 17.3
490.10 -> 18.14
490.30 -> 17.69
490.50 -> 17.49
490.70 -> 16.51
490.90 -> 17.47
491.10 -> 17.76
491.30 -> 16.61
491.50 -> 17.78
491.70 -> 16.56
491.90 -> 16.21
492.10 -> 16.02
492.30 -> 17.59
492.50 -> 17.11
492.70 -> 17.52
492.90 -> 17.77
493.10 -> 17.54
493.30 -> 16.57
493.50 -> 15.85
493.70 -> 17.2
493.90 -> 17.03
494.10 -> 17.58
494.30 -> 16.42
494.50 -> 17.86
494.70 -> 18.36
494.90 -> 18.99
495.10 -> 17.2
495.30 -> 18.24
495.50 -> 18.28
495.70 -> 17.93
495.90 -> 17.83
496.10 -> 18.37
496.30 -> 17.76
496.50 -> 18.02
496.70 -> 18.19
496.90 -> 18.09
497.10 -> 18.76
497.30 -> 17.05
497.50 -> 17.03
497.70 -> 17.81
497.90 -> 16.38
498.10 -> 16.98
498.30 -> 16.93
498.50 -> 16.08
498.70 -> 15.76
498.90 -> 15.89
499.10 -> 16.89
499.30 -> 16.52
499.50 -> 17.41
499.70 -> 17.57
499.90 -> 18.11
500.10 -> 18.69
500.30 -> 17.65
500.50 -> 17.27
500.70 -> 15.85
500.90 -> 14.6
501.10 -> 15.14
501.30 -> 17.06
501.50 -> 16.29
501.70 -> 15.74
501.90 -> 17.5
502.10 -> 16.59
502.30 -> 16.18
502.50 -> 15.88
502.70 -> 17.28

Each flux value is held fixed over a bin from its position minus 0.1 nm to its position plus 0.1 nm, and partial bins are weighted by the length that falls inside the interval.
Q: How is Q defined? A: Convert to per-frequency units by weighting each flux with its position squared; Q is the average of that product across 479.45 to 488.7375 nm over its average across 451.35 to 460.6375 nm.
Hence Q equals 1.5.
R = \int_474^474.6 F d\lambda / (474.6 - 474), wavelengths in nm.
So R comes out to 15.7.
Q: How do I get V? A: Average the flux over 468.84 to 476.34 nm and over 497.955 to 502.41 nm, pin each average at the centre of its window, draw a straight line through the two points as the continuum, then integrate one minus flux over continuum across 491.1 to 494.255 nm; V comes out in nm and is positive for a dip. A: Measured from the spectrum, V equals -0.196 nm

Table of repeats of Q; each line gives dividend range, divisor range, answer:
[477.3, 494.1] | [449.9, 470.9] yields 1.45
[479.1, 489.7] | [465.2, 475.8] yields 1.24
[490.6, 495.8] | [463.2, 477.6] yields 1.33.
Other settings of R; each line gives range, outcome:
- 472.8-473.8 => 14.2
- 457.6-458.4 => 13.4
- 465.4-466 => 11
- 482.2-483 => 16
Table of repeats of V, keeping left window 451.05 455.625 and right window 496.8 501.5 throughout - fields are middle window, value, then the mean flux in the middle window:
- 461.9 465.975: 0.38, 12.3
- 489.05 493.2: -0.29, 17.3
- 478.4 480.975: -0.04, 15.3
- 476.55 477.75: -0.09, 16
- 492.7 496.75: -0.28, 17.6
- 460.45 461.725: 0.30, 10.2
